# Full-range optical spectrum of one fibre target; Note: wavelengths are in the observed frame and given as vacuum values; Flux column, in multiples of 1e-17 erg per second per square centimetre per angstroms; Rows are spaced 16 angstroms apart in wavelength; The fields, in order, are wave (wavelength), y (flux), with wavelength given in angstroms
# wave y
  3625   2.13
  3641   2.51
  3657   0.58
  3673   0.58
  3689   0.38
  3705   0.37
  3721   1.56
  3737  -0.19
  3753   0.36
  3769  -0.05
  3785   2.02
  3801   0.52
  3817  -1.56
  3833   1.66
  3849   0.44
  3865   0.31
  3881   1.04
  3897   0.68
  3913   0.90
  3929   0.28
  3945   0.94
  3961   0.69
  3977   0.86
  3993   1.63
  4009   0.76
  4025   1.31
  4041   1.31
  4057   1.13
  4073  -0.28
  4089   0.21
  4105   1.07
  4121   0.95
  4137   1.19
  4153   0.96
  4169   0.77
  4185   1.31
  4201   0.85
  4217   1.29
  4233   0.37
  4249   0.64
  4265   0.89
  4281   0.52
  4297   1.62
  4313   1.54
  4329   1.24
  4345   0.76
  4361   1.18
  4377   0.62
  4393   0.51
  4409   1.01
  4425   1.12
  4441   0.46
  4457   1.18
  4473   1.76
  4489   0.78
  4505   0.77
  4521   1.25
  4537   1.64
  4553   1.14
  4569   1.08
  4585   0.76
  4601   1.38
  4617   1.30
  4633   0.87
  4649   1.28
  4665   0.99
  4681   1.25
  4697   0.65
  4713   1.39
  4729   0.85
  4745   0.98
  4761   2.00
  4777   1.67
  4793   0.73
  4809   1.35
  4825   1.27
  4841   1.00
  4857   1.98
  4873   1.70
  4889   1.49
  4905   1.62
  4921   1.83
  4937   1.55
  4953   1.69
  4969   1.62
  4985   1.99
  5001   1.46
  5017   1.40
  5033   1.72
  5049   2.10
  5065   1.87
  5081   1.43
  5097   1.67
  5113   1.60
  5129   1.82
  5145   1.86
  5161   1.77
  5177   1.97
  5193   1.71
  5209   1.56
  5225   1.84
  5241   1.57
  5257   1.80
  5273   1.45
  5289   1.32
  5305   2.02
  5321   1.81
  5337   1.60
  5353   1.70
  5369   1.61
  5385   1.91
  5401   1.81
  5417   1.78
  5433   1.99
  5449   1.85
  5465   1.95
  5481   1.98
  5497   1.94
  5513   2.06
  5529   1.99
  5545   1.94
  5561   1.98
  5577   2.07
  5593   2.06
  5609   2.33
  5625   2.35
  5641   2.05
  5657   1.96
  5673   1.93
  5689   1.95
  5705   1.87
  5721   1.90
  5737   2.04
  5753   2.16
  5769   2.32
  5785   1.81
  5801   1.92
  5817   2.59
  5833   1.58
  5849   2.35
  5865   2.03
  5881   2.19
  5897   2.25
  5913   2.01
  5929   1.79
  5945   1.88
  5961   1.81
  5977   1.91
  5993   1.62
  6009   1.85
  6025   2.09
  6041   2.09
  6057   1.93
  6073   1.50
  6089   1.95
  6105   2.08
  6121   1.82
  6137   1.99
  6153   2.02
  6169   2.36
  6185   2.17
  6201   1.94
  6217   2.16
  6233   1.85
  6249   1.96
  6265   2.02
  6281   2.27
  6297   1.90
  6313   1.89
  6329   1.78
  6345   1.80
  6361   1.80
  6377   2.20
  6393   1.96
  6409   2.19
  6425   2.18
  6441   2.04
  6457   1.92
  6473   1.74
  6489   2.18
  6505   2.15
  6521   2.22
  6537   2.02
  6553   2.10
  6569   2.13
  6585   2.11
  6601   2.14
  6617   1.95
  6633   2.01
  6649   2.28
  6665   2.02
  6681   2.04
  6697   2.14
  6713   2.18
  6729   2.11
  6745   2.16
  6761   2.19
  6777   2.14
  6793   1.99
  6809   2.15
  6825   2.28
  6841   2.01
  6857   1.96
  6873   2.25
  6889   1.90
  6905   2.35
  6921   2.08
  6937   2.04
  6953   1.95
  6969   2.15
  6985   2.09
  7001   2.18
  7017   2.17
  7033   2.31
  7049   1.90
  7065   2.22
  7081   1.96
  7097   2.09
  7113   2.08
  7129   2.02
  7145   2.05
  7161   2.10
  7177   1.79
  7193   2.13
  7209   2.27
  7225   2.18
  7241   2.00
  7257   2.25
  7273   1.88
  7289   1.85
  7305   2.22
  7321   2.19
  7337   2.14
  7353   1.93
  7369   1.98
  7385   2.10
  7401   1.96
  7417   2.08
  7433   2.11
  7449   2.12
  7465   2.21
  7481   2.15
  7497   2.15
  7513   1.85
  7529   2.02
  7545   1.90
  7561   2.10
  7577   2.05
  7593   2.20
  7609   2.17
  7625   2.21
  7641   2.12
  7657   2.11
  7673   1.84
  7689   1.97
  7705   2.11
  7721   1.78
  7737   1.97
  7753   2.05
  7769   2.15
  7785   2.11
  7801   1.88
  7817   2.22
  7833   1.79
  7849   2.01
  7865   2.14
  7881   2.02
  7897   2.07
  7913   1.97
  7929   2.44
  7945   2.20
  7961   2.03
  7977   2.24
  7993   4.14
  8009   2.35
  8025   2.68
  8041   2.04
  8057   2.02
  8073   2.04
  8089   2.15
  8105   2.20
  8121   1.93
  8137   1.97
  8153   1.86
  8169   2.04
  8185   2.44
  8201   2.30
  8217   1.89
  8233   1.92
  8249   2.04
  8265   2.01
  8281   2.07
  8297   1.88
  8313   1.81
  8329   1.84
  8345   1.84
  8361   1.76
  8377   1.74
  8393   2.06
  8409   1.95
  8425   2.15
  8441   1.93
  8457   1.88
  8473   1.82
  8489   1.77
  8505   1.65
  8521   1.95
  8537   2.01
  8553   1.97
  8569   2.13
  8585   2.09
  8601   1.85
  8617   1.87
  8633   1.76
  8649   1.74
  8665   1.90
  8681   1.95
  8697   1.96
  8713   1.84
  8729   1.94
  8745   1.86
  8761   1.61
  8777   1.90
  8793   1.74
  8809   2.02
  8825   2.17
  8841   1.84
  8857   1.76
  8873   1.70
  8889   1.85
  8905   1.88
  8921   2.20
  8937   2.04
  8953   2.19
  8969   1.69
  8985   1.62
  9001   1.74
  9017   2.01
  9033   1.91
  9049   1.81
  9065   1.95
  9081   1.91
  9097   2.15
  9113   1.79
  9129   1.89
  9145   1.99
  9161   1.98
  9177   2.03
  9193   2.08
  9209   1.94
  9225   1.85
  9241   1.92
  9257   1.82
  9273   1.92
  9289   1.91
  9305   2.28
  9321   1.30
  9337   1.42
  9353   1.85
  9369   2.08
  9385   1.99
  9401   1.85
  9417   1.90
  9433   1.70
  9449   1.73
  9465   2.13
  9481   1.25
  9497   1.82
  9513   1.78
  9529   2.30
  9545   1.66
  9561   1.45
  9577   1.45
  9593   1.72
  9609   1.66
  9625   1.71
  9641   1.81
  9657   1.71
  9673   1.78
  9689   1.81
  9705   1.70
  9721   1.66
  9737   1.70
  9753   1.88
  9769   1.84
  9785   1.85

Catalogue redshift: 0.22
